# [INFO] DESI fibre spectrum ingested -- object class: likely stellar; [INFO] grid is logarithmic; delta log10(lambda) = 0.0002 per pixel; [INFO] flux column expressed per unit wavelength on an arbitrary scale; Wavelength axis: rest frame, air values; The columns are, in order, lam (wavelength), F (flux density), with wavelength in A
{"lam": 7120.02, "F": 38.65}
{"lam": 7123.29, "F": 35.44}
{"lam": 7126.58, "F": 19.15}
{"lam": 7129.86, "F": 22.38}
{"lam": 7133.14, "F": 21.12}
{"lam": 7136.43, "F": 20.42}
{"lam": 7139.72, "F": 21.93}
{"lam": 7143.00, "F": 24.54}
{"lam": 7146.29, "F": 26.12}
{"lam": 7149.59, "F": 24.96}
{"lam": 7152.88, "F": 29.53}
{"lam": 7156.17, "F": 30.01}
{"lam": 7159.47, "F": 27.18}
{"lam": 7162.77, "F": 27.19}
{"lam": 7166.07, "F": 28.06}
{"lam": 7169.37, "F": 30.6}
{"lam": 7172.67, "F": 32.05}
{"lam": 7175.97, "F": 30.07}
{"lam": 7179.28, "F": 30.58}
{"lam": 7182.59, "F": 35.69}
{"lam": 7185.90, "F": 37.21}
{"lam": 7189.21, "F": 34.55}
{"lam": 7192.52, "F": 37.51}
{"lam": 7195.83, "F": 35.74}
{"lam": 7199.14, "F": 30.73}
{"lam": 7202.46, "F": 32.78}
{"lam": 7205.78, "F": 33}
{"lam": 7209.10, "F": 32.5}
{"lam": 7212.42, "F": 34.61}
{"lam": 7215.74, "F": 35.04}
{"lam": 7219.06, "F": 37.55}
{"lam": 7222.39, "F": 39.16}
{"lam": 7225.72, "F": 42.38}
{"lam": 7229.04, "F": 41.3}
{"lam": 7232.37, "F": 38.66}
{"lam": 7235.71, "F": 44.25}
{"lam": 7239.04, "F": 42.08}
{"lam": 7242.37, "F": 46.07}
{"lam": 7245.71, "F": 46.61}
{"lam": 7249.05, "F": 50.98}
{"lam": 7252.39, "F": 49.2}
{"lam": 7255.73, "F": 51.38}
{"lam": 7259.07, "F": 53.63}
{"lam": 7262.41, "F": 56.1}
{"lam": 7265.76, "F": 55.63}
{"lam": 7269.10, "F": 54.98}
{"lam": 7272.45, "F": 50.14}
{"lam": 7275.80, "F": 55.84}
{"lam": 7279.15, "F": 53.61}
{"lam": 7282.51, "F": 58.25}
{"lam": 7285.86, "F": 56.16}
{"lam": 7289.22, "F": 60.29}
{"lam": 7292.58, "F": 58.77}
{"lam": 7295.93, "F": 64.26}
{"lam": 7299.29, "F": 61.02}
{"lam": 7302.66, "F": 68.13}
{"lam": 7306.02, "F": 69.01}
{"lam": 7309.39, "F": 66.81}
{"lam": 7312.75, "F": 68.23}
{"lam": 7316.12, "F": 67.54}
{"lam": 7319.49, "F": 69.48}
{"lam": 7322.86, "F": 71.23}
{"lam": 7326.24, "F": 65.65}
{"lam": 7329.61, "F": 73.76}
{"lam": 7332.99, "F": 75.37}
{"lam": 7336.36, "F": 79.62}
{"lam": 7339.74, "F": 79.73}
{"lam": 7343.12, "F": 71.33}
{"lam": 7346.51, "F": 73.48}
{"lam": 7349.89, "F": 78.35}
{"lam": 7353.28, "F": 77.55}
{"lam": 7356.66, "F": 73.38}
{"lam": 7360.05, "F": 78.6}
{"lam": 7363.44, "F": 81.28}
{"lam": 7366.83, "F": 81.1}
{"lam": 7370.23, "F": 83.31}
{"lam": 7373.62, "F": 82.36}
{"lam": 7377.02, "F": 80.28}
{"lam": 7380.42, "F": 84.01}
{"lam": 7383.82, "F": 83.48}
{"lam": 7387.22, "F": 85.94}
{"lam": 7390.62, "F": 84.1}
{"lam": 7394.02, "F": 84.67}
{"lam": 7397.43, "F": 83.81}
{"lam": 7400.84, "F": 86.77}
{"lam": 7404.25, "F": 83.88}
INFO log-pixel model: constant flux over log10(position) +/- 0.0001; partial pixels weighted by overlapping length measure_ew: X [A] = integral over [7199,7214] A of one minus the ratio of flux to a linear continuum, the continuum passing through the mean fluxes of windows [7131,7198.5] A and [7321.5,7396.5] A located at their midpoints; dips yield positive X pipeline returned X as 2.6 A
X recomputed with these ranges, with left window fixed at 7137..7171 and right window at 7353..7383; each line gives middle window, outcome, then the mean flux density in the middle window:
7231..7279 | 2.1 A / 49.9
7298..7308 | -0.3 A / 66.2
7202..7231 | 4.0 A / 36.7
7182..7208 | 1.6 A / 34.6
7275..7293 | 0.7 A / 57.1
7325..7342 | -0.7 A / 75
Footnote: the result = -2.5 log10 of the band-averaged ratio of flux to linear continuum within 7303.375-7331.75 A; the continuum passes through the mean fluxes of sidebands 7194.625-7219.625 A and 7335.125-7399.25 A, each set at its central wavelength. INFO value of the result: -0.05 mag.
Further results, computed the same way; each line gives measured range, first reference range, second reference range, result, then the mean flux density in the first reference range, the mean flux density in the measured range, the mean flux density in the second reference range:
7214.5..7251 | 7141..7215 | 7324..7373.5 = 0.09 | 31.2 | 42.3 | 76.7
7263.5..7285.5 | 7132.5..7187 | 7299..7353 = 0.06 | 28.1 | 54.9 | 71.6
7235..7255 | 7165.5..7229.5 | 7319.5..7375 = 0.02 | 34.5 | 46.9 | 76.4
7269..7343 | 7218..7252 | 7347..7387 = -0.03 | 43.2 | 65.3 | 80.3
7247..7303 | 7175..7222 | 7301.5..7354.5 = 0.01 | 34.3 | 56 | 72.2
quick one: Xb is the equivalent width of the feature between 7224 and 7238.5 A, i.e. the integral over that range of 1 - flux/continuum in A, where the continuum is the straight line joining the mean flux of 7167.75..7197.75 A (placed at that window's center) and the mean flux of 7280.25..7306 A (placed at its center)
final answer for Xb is 1.3 A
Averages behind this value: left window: 33.8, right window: 61.3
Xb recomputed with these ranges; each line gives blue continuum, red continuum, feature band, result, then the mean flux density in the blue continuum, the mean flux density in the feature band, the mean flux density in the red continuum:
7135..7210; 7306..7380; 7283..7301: 0.5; 30.1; 60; 75.2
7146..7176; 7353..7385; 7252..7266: 0.0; 28.6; 53.3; 80.6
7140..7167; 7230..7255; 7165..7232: 2.7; 26.9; 34.7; 45.5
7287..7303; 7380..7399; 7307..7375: -1.9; 61.8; 74.8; 84.4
